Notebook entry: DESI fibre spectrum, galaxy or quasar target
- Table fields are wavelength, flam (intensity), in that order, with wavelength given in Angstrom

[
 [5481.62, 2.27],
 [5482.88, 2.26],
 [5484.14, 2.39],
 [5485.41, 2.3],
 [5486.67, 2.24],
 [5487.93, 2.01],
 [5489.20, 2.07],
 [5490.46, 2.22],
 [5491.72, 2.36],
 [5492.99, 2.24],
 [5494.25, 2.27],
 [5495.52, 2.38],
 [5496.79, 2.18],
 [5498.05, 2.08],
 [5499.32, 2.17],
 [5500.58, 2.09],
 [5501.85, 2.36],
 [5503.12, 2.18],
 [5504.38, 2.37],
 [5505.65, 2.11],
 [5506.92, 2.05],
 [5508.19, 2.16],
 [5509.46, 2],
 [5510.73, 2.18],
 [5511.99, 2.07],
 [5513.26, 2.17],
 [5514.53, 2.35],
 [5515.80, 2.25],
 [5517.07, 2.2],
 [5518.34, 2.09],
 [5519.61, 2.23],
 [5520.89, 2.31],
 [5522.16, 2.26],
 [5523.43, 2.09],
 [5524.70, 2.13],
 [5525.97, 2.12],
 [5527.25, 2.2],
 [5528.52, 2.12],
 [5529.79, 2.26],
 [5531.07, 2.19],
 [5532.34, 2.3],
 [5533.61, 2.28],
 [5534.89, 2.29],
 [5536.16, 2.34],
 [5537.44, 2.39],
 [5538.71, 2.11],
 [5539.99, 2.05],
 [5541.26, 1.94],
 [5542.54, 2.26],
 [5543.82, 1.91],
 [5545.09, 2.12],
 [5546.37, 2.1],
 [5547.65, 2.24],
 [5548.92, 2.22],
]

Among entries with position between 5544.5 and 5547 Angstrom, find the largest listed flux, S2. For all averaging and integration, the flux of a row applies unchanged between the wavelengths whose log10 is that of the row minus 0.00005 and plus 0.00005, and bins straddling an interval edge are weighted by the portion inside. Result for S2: 2.12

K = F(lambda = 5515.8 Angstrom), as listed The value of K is 2.25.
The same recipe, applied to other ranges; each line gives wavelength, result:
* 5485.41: 2.3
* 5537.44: 2.39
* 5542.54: 2.26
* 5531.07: 2.19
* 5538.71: 2.11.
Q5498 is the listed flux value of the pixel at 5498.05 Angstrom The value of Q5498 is 2.08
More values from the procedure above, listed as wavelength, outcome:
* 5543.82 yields 1.91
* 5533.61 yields 2.28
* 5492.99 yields 2.24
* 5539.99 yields 2.05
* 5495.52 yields 2.38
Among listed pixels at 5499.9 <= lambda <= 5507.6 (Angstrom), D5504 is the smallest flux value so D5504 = 2.05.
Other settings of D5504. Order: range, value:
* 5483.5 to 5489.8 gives 2.01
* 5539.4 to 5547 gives 1.91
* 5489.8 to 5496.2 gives 2.22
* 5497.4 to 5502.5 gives 2.08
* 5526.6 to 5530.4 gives 2.12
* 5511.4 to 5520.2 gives 2.07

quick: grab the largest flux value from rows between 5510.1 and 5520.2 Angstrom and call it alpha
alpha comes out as 2.35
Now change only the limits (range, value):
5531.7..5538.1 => 2.39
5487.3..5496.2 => 2.38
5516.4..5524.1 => 2.31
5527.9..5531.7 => 2.26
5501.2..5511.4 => 2.37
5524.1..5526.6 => 2.13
